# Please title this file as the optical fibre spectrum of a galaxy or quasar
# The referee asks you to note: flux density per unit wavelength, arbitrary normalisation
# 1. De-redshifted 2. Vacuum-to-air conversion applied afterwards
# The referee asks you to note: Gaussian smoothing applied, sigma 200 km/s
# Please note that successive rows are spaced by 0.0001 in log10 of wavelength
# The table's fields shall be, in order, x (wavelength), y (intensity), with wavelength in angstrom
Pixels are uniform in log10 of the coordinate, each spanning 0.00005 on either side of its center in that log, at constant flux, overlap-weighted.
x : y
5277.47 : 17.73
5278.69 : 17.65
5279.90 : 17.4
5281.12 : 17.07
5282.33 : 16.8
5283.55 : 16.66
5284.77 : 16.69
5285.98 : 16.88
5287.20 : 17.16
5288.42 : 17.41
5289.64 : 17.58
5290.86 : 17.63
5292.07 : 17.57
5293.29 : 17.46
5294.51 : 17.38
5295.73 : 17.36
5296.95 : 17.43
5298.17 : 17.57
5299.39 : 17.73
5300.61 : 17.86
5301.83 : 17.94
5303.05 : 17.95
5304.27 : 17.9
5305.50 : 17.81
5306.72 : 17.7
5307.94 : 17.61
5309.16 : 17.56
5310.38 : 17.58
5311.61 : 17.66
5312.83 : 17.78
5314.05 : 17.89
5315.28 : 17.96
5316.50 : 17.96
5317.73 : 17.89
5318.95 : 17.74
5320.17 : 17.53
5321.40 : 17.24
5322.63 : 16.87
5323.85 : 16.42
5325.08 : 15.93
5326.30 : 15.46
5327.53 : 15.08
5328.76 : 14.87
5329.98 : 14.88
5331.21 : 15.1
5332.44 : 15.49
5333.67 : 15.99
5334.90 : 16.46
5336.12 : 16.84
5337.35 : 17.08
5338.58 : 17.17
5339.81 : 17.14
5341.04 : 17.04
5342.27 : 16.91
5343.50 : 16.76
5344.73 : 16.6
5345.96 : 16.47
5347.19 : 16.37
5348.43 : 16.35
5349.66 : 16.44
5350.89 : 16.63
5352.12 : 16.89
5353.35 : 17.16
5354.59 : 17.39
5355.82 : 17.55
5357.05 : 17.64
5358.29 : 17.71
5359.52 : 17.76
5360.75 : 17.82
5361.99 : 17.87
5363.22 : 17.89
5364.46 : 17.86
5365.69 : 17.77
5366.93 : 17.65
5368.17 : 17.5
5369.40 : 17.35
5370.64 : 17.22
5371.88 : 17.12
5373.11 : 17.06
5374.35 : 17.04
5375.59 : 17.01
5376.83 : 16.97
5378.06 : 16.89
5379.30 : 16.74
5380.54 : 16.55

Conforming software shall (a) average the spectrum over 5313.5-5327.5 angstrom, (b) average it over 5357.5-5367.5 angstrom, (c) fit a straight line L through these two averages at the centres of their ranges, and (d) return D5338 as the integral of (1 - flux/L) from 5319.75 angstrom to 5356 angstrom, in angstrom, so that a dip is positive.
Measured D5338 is 1.9 angstrom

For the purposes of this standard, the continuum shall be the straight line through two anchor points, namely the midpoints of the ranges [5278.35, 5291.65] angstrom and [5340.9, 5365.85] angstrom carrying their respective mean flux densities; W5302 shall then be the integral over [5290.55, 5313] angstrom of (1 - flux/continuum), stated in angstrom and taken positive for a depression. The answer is -0.6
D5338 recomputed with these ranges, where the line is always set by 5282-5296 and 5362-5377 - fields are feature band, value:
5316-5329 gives 0.5 angstrom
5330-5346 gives 0.8 angstrom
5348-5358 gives 0.2 angstrom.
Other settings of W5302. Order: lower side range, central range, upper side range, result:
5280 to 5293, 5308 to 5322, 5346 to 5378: -0.4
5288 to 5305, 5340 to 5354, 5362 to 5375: 0.6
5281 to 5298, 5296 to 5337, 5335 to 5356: 0.1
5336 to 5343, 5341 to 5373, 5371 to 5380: -0.4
